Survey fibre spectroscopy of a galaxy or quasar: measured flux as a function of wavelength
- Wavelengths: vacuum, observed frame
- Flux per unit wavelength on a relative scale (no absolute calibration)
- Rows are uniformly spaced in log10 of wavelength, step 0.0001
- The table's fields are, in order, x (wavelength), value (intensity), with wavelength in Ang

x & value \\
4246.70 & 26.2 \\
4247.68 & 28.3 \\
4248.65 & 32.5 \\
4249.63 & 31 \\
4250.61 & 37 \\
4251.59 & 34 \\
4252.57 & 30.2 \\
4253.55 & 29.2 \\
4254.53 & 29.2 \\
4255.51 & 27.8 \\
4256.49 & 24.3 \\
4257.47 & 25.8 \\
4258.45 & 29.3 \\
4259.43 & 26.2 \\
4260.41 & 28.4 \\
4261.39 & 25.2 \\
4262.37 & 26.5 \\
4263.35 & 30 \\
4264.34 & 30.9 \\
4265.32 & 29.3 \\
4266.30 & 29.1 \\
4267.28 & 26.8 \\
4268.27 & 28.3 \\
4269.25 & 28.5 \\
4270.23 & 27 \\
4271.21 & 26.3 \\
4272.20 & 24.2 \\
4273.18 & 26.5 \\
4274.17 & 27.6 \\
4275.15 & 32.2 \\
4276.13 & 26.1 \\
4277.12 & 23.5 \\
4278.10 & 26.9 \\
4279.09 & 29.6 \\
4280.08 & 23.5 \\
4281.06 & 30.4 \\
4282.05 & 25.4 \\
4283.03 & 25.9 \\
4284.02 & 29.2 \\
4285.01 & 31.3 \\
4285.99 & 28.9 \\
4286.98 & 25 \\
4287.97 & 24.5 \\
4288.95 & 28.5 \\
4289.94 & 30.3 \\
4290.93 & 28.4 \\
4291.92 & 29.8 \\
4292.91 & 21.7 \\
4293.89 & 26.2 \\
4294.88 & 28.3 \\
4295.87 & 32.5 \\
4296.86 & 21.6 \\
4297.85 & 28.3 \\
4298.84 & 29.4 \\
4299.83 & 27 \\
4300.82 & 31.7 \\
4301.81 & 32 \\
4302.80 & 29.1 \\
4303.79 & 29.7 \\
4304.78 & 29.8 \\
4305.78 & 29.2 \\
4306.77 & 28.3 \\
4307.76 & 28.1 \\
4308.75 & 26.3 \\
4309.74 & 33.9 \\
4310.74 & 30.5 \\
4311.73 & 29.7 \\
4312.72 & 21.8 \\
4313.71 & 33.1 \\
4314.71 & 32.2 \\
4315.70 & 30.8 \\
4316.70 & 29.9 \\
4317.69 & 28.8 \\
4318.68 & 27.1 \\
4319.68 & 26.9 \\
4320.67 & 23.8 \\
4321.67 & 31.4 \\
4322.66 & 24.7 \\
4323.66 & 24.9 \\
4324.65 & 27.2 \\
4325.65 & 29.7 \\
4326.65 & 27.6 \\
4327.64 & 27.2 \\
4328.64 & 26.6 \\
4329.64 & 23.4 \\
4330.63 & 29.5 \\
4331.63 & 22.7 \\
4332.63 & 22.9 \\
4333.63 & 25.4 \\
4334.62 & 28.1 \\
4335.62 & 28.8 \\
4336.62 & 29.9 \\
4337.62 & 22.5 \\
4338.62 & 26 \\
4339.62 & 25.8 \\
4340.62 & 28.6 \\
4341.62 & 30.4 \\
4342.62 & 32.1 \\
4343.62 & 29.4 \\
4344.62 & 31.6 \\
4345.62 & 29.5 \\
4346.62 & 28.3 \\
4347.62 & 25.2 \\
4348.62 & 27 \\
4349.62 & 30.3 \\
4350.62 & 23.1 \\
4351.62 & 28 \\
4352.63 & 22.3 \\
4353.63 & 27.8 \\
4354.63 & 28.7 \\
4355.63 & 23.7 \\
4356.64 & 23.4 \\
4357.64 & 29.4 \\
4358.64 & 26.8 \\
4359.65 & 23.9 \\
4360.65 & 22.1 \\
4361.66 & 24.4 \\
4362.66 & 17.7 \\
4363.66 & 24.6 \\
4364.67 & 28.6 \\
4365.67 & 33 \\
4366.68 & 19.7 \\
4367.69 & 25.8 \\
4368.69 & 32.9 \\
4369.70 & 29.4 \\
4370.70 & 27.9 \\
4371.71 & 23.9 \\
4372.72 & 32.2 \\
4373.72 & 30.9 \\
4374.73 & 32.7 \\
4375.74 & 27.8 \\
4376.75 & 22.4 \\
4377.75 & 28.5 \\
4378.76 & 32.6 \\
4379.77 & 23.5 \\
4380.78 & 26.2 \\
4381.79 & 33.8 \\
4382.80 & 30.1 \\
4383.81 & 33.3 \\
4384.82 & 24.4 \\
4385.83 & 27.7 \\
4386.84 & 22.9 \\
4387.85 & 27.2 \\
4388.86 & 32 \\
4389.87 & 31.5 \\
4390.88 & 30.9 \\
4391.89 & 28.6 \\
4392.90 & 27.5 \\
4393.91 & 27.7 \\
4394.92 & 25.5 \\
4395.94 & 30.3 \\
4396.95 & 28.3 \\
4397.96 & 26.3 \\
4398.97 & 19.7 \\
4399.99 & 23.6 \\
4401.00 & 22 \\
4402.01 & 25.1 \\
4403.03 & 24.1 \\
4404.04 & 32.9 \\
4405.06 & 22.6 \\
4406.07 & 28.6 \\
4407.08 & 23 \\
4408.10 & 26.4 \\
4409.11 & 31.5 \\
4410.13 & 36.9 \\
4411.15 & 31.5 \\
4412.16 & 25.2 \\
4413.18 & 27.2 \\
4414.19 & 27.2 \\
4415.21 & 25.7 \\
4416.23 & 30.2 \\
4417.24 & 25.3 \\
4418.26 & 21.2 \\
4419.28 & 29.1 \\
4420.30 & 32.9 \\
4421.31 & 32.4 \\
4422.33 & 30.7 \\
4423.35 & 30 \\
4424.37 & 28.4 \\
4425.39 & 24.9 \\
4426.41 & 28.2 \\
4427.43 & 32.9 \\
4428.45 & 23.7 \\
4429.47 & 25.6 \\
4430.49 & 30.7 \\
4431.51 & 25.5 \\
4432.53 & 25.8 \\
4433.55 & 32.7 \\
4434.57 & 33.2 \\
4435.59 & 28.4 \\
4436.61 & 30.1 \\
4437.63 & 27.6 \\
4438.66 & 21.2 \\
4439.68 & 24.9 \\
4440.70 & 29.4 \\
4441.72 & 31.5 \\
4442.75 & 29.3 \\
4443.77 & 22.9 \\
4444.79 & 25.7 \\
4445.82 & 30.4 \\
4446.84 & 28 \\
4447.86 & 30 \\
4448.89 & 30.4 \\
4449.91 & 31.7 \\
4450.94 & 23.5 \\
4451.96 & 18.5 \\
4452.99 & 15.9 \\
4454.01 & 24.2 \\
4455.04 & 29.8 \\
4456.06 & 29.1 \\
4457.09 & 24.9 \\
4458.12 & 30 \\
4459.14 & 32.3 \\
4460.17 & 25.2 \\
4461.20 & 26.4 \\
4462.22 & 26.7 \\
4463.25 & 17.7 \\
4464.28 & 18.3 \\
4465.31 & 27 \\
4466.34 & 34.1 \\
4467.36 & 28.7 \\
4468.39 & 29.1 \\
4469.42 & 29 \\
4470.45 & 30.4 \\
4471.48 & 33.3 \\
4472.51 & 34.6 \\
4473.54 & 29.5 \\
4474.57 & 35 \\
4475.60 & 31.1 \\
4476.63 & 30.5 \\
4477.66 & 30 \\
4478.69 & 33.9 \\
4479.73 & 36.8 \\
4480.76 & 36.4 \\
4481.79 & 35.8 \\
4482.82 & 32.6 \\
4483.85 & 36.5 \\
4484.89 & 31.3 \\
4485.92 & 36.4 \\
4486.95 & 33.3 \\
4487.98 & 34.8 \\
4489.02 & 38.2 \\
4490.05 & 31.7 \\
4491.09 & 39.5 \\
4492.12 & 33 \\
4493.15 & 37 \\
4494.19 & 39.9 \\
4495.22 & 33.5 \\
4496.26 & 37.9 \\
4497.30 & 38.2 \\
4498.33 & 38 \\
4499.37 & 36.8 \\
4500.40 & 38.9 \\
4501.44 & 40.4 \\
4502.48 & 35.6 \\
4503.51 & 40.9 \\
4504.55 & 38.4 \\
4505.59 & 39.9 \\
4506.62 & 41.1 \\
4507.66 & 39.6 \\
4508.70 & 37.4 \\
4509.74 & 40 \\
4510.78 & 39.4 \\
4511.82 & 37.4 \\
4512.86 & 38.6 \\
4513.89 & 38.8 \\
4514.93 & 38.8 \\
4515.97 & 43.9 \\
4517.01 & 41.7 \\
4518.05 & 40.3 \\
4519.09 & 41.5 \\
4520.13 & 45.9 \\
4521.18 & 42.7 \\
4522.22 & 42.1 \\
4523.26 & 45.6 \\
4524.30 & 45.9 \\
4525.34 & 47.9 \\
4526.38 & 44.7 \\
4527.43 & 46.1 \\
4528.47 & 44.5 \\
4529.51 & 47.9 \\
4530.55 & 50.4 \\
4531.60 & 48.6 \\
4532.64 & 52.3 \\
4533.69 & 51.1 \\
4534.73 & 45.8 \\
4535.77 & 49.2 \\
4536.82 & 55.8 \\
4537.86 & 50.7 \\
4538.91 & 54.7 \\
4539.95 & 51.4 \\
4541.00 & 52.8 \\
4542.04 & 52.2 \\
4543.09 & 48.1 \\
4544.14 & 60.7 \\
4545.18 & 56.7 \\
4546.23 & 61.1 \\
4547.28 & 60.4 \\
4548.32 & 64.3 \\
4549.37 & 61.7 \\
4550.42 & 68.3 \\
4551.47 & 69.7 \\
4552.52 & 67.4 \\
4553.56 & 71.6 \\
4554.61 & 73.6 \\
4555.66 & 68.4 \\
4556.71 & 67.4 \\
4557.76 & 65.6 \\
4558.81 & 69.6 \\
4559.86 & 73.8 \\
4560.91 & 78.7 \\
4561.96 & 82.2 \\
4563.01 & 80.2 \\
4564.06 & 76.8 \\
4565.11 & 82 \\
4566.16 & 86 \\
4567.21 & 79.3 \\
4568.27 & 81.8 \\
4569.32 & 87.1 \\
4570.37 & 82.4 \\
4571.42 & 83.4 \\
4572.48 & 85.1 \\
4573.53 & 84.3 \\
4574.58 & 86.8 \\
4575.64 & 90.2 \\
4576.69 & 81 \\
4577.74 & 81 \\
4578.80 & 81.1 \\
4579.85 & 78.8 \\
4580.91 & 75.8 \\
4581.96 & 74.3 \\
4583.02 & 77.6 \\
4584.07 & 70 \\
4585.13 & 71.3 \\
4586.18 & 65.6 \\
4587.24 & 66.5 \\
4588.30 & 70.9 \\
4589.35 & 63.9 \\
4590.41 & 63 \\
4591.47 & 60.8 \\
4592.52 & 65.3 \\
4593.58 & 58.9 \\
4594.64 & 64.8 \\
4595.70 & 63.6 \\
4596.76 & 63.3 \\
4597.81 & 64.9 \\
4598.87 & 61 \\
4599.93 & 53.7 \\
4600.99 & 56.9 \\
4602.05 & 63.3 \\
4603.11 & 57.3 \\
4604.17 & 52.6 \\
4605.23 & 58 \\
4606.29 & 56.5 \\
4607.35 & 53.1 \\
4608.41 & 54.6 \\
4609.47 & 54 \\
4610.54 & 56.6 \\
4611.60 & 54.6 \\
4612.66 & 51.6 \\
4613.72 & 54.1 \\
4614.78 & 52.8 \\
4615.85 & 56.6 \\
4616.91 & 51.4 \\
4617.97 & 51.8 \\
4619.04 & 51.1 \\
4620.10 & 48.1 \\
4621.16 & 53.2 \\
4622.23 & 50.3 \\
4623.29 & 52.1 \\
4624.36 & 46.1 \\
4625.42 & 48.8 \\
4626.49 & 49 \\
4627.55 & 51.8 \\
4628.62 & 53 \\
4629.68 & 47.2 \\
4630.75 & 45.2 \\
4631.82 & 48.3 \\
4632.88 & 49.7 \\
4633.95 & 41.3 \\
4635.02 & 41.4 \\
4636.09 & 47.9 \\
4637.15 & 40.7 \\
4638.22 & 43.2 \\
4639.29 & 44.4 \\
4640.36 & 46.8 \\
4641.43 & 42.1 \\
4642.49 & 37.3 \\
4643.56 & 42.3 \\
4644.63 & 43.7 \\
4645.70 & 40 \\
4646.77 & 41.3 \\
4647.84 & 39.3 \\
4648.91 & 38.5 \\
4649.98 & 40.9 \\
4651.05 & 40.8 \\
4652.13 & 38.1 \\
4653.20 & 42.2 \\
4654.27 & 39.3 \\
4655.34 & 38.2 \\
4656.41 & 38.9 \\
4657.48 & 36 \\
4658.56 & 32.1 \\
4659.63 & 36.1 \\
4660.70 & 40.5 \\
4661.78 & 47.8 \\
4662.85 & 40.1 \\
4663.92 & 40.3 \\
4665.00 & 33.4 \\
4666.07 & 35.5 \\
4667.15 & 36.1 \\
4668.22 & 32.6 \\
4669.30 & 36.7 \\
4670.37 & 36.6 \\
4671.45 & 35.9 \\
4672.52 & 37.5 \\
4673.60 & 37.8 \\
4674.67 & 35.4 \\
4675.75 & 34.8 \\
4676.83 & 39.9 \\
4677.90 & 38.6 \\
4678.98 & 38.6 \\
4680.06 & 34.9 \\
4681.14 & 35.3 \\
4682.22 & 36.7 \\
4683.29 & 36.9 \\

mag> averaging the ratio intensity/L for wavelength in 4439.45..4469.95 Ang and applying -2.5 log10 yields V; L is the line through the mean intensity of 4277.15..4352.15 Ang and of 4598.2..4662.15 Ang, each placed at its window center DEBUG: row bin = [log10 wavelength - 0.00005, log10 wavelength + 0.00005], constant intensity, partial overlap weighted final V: 0.33 mag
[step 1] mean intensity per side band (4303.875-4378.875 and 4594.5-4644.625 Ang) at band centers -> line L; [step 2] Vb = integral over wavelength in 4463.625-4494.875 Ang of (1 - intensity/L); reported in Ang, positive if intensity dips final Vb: 5.2 Ang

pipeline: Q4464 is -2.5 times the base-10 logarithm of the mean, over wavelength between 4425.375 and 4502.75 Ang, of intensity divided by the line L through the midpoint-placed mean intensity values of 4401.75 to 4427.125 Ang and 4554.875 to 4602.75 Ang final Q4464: 0.332 mag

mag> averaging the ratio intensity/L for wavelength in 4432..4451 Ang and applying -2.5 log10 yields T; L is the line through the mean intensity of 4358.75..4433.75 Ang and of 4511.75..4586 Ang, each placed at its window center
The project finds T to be 0.32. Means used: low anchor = 27.6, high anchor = 62.7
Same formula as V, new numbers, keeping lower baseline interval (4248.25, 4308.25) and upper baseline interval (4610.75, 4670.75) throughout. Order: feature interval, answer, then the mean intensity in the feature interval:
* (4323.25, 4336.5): 0.15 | 26.6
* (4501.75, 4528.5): -0.08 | 41.4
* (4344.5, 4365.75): 0.21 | 26.1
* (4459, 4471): 0.33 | 26.9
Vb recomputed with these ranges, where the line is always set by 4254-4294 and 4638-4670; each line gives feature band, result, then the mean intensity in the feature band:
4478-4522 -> -4.2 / 37.9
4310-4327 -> 0.3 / 28.3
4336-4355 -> 1.3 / 27.7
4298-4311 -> -0.5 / 29.6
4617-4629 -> -3.8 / 50.5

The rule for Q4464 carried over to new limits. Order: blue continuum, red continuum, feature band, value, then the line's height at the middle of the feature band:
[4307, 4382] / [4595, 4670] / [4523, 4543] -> -0.22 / 40.2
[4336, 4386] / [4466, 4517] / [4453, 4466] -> 0.30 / 33.8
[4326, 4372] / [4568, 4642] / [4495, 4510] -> 0.21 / 46.9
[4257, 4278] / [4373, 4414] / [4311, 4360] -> 0.01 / 27.7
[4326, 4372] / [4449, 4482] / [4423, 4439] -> 0.00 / 28.1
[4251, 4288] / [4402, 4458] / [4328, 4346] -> 0.01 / 27.7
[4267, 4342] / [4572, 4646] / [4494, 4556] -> 0.04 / 49.7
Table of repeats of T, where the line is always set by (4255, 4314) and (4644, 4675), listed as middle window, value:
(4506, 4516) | -0.151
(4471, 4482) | 0.000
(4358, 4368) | 0.215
